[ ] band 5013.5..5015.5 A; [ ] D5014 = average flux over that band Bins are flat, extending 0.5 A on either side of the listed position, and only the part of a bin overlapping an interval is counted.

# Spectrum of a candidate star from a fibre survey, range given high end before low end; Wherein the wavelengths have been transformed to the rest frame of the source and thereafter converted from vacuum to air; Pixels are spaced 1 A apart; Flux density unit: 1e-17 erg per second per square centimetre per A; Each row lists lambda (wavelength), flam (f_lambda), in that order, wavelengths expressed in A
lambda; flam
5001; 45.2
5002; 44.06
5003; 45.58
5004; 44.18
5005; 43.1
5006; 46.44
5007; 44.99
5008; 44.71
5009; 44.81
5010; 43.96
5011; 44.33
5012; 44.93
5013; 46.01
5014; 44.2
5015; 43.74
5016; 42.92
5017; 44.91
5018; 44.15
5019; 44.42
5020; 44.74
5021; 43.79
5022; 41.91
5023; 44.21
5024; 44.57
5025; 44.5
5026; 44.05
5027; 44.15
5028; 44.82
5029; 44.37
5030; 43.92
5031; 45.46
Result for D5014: 44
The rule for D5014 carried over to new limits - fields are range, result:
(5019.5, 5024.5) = 43.8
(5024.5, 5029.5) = 44.4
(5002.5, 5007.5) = 44.9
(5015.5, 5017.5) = 43.9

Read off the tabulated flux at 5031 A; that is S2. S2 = 45.46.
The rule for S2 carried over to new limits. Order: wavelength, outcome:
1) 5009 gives 44.81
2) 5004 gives 44.18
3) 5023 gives 44.21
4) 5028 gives 44.82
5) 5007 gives 44.99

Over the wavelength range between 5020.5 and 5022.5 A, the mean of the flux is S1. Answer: 42.8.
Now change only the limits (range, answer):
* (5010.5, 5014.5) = 44.9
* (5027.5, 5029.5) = 44.6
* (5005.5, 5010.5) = 45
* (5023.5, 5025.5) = 44.5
